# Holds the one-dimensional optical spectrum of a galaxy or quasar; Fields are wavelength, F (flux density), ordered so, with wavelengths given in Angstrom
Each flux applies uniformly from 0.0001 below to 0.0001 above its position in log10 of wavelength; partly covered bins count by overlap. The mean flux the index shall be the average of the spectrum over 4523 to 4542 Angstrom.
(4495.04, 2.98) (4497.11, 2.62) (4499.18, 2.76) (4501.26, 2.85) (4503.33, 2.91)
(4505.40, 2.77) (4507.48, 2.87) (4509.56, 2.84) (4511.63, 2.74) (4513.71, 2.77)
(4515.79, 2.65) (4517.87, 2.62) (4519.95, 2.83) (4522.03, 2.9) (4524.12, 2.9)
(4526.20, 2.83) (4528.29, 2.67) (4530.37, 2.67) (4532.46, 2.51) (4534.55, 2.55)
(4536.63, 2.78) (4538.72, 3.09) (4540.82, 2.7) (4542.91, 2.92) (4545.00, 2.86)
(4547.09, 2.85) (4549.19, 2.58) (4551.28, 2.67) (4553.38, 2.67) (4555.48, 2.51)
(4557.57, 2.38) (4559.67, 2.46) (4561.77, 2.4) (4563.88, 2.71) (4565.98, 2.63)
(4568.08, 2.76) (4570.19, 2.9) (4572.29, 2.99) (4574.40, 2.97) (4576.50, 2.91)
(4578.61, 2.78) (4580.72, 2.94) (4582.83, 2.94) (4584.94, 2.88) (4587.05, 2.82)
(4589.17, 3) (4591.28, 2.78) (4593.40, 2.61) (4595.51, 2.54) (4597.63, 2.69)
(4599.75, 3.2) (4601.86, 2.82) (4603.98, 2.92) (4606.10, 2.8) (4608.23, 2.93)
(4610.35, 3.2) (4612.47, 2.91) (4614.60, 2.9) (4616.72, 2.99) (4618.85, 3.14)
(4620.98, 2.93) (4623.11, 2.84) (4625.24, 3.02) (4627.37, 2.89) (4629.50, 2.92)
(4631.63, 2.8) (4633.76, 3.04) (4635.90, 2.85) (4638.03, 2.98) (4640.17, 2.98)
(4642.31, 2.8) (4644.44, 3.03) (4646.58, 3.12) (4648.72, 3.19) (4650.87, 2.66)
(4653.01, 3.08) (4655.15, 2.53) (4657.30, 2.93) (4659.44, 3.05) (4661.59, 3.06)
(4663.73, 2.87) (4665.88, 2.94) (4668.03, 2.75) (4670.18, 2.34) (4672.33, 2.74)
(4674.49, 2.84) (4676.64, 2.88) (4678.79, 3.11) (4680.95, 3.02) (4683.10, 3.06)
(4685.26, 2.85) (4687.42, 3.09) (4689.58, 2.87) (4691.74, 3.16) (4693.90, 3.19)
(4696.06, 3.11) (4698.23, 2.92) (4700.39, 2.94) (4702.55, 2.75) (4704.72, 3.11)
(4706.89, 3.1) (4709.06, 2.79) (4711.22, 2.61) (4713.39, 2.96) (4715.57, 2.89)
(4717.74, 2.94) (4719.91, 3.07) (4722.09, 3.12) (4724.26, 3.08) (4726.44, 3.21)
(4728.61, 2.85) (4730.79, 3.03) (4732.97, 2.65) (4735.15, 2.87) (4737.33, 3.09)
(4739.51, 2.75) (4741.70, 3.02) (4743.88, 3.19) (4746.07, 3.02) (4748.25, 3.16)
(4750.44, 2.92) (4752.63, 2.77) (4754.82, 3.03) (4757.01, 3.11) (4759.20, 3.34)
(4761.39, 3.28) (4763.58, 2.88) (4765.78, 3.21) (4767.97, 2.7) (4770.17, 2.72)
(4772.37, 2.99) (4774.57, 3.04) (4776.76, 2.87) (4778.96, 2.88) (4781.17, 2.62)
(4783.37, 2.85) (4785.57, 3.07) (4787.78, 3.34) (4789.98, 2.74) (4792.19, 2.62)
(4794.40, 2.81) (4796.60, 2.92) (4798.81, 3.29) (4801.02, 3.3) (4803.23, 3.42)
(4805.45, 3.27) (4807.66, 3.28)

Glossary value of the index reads 2.75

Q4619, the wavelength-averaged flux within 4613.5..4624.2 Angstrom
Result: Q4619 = 2.96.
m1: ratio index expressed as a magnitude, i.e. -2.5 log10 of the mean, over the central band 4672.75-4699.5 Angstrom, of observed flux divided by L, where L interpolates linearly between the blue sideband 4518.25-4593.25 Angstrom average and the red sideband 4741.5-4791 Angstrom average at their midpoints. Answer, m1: -0.04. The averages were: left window 2.76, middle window 3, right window 2.99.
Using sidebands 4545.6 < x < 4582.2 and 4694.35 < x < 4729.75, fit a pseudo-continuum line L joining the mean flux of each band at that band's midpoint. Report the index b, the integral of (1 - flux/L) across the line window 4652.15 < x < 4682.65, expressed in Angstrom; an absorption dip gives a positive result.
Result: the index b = 0.3 Angstrom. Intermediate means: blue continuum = 2.72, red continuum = 2.97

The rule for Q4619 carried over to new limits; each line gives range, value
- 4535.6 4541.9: 2.85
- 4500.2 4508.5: 2.85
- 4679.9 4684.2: 3.04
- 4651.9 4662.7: 2.93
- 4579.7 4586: 2.92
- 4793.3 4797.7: 2.87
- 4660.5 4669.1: 2.91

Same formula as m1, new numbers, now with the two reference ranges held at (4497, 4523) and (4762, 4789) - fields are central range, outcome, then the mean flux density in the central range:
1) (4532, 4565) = 0.06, 2.67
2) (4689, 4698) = -0.07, 3.08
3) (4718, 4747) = -0.03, 2.99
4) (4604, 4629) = -0.04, 2.96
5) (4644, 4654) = -0.05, 3.01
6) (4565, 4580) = -0.01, 2.85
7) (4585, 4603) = 0.01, 2.81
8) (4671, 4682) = -0.01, 2.9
